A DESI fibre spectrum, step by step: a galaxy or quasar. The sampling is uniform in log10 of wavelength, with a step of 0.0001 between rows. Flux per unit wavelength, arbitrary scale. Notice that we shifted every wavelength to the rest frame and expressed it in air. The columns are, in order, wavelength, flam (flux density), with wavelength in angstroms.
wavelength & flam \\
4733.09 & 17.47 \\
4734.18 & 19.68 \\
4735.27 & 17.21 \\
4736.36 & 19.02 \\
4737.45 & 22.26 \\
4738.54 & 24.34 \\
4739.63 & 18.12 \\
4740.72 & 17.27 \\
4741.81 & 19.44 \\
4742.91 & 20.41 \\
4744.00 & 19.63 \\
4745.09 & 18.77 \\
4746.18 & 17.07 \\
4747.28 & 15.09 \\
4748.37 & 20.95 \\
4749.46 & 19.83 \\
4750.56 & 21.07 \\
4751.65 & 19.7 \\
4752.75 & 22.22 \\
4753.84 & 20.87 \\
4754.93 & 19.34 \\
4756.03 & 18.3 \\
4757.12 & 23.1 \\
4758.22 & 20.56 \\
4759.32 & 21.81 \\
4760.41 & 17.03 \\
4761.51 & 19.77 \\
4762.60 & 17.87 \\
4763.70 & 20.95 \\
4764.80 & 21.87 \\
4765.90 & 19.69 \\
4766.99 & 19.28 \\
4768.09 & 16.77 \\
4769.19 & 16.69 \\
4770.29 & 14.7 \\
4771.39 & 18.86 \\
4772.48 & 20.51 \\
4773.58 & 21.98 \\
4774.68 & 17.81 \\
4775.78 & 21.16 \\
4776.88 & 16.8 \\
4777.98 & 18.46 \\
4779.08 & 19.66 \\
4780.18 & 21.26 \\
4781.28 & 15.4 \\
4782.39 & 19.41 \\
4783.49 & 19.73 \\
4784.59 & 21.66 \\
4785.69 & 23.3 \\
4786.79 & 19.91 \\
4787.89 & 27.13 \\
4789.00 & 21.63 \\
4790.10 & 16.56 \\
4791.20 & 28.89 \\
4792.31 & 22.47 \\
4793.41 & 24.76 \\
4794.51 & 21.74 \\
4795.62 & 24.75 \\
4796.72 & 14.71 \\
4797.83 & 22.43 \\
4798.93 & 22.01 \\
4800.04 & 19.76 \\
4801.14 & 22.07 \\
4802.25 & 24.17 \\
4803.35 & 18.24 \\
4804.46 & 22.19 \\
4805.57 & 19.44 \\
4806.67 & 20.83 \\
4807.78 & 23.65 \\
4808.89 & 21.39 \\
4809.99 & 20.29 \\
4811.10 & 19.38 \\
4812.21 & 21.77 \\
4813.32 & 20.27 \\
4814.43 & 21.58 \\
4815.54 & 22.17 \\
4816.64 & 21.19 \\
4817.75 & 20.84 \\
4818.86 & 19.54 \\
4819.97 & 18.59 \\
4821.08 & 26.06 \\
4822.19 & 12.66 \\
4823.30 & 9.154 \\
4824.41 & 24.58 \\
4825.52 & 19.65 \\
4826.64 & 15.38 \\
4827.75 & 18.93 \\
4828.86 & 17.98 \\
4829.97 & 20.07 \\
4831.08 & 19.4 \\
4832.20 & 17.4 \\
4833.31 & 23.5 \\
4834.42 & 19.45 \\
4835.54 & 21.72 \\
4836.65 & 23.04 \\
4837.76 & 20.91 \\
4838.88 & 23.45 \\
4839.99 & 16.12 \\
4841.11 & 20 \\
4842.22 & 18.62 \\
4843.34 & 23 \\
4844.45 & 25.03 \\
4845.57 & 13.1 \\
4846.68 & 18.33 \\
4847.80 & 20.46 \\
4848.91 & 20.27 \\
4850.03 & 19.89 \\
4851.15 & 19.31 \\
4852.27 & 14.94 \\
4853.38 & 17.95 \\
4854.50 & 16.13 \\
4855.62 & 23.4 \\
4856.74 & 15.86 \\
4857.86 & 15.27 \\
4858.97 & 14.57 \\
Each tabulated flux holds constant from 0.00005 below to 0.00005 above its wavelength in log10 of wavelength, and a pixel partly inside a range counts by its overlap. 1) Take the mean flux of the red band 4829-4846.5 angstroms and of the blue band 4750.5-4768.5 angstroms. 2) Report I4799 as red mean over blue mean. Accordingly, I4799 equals 1.01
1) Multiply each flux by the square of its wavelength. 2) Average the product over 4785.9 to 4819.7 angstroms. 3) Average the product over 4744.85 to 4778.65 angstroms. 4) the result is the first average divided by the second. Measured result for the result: 1.1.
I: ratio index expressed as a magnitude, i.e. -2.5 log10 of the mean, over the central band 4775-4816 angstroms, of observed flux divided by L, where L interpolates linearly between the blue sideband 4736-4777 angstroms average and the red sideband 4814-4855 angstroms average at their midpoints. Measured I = -0.08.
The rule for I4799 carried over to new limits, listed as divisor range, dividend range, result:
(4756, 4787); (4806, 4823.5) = 1.04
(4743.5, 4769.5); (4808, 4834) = 1.01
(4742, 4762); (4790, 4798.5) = 1.13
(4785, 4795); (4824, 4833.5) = 0.85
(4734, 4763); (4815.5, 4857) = 0.99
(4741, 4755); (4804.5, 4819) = 1.08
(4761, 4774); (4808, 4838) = 1.05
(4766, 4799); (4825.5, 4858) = 0.95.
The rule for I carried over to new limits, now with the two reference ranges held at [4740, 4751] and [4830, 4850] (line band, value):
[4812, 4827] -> 0.022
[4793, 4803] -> -0.109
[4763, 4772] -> 0.035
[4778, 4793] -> -0.095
